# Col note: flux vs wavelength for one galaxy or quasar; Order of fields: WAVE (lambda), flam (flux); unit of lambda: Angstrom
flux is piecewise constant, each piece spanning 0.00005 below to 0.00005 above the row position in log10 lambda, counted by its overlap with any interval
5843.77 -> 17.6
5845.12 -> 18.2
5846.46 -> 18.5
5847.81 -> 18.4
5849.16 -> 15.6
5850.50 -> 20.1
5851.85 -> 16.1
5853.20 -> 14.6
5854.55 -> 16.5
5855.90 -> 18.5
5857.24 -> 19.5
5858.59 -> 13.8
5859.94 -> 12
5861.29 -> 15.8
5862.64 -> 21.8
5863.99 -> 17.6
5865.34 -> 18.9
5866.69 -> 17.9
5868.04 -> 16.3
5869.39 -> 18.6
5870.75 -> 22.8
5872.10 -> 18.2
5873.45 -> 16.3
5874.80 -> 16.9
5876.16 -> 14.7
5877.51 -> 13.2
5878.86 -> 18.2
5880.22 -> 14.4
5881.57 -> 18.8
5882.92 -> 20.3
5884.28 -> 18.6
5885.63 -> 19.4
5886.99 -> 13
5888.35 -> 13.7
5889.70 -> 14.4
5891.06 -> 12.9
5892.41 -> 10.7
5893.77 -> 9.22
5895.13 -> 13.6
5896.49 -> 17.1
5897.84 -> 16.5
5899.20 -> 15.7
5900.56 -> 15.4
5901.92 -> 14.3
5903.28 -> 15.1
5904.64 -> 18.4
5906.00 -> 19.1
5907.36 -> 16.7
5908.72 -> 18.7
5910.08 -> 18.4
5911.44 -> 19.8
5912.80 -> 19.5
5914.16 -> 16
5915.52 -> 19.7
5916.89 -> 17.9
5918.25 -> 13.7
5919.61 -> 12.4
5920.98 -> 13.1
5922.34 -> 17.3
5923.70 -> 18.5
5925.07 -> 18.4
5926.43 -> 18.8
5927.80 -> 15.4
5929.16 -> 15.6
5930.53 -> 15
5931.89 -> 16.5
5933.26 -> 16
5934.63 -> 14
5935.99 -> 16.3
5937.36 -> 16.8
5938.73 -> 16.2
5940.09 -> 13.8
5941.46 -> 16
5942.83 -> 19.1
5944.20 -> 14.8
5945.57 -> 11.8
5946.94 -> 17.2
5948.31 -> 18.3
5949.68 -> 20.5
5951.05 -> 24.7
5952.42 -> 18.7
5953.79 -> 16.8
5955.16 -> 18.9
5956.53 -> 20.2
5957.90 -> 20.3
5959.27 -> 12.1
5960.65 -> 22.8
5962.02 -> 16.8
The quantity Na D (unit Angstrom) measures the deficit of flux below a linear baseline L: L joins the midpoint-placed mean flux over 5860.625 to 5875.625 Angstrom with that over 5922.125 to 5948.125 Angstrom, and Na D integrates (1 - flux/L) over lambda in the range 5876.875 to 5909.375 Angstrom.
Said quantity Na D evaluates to 3.2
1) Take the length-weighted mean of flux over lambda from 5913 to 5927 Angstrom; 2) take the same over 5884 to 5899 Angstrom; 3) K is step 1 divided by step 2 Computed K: 1.16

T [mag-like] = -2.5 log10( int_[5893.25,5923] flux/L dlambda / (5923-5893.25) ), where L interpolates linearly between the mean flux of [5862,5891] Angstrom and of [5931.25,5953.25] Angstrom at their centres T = 0.05 mag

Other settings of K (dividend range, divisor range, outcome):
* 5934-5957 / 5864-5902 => 1.07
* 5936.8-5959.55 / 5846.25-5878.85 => 1.02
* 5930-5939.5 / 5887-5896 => 1.26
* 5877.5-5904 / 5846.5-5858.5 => 0.88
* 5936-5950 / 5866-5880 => 0.95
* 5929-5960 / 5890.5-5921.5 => 1.07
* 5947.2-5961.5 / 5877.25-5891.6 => 1.19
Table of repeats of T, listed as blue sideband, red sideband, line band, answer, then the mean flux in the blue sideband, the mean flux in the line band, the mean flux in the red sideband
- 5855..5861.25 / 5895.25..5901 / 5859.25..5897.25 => -0.020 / 16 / 16.3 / 16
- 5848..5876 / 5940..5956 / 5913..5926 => 0.070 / 17.4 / 16.5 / 17.7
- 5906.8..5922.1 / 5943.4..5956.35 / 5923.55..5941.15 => 0.084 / 16.9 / 16.2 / 18.1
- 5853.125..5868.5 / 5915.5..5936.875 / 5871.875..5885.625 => -0.018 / 17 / 17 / 16.1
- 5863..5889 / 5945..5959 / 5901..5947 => 0.104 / 17.3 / 16.5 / 18.6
